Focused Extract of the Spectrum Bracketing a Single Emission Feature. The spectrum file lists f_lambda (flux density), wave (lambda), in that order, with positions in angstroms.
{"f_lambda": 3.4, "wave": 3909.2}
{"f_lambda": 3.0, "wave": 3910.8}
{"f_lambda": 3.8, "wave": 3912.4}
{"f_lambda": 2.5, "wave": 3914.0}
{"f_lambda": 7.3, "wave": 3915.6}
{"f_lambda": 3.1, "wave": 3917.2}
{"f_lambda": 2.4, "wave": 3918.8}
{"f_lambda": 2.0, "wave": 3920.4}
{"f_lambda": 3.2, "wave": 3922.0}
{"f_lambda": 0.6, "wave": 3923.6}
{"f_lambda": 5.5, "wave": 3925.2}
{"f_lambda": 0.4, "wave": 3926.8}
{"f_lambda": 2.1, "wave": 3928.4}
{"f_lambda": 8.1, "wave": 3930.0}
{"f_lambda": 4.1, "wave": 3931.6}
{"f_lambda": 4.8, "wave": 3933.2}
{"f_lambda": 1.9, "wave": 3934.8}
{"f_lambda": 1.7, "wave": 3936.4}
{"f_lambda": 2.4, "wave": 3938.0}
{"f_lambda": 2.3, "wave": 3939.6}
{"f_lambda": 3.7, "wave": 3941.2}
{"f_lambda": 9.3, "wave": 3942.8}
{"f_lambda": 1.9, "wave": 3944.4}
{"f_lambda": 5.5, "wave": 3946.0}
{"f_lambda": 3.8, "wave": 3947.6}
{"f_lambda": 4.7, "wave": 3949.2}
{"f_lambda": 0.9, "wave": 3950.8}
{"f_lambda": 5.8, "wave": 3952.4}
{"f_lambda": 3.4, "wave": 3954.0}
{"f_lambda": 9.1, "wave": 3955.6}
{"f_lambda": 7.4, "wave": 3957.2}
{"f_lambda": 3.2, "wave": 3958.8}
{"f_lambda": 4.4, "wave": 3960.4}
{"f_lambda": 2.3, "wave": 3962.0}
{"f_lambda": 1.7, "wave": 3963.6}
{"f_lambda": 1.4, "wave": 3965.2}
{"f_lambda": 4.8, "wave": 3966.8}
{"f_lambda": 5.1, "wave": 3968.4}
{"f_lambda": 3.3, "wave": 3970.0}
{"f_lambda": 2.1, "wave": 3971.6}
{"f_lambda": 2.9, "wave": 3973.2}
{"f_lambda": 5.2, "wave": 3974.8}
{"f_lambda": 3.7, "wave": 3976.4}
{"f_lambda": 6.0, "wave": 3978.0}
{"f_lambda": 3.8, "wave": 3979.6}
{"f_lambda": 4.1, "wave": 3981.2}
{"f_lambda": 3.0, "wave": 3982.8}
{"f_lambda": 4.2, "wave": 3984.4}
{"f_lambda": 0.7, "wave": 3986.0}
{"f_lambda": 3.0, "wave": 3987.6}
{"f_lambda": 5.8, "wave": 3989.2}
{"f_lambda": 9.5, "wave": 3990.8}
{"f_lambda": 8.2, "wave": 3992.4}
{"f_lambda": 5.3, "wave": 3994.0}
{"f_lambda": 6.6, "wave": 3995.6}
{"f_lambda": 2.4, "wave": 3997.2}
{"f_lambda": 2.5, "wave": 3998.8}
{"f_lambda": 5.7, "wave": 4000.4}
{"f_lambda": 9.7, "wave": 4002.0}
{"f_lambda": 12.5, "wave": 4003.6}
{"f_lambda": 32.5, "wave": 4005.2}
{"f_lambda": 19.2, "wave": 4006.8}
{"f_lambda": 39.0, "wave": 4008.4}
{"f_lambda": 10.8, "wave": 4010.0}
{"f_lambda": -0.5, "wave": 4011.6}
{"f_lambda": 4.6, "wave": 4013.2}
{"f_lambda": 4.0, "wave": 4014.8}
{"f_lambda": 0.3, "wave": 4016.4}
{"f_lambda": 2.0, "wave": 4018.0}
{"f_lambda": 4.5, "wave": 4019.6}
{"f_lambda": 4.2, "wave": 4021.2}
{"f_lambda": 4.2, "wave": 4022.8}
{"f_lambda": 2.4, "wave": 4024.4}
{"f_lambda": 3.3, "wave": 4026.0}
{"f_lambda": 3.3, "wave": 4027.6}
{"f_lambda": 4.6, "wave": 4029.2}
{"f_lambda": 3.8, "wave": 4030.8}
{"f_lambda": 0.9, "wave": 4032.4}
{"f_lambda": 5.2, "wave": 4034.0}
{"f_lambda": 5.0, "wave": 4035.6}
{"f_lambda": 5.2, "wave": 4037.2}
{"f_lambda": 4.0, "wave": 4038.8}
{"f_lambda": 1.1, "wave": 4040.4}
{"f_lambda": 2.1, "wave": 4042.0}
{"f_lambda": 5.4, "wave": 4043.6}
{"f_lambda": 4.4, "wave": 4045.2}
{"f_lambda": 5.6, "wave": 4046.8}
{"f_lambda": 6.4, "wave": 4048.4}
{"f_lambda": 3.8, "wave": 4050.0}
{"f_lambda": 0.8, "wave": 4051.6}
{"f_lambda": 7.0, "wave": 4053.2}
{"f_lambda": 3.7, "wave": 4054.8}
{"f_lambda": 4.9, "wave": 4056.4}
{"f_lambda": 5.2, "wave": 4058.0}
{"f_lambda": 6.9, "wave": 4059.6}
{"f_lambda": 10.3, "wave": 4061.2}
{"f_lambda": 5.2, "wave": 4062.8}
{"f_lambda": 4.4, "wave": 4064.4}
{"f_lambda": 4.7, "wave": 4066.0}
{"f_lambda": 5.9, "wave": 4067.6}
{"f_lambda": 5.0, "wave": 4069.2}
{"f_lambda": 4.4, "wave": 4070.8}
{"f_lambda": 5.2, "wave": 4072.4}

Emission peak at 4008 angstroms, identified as [O II]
